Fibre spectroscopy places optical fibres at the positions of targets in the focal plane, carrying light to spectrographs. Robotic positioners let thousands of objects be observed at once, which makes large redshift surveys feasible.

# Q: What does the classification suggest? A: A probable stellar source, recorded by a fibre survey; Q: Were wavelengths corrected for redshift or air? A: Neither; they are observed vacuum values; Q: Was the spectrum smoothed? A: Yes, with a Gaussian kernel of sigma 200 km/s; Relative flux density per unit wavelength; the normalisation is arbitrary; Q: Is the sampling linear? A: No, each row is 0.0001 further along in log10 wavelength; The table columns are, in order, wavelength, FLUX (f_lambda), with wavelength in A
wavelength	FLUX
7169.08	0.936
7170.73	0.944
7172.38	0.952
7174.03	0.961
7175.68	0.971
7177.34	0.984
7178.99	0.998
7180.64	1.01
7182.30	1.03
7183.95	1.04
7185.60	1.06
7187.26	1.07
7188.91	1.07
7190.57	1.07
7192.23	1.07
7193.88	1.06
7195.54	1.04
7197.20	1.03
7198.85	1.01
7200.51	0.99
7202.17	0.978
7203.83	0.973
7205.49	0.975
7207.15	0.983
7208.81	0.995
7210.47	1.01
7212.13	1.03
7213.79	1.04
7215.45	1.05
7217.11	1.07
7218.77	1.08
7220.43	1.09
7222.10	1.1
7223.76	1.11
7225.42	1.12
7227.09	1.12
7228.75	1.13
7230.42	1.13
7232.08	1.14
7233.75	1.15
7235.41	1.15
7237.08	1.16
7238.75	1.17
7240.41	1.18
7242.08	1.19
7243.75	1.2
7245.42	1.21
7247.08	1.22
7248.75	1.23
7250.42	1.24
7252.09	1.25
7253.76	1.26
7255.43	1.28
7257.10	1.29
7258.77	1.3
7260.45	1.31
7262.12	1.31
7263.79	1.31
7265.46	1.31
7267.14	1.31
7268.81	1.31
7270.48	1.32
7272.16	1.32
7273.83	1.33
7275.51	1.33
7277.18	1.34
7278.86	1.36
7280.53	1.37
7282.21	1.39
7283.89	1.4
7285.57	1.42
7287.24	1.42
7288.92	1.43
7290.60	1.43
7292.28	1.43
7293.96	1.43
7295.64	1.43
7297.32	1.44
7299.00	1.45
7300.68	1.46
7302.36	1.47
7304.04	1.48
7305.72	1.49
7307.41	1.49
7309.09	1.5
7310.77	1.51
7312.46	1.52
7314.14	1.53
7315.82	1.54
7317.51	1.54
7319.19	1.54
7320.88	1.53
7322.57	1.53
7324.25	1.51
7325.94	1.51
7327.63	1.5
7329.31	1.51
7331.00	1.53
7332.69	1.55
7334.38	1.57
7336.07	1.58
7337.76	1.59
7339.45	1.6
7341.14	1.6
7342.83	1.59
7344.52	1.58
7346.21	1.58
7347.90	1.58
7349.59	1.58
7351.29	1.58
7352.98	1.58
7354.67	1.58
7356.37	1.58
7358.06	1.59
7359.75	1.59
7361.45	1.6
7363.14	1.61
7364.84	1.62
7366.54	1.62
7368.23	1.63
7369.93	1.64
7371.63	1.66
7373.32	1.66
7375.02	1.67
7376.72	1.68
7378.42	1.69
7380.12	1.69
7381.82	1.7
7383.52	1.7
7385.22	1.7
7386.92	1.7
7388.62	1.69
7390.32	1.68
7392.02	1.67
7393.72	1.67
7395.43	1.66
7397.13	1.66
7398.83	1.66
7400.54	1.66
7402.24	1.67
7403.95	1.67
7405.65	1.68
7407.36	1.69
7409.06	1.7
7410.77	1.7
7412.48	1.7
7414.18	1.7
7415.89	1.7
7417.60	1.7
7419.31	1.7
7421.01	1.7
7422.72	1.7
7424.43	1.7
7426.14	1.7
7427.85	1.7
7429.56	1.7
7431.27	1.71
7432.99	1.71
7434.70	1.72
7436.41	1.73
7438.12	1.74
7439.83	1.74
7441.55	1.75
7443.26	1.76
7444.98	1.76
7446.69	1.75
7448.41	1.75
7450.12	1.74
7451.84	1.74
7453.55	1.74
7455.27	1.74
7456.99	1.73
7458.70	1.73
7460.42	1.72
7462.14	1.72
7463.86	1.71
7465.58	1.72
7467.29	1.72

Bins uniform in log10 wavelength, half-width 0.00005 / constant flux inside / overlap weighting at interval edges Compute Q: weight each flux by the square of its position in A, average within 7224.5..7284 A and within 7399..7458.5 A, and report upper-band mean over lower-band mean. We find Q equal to 1.43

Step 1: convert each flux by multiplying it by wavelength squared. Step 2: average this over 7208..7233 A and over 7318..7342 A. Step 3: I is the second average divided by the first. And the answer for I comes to 1.5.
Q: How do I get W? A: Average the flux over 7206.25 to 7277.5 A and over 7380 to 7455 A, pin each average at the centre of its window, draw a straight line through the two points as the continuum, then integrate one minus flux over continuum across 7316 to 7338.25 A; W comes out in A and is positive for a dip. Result -1.51 A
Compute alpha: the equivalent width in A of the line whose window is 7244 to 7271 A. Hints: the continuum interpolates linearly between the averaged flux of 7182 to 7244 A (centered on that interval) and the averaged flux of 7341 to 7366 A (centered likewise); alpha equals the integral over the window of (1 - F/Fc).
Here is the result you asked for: -0.8 A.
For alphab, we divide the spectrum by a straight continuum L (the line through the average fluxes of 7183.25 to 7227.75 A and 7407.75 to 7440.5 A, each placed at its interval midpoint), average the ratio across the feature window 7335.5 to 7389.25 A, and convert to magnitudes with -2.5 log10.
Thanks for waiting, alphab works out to -0.07 mag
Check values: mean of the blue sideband 1.05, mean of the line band 1.63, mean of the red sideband 1.71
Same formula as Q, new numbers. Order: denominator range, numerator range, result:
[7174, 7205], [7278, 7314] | 1.46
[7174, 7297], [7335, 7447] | 1.47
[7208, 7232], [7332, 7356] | 1.52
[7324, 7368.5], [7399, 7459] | 1.11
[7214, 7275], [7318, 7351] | 1.32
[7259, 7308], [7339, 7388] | 1.20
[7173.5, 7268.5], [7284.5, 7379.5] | 1.42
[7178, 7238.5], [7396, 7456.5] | 1.71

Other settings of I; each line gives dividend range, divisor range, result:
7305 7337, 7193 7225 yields 1.52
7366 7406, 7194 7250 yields 1.60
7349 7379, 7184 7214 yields 1.65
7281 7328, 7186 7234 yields 1.43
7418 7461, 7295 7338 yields 1.18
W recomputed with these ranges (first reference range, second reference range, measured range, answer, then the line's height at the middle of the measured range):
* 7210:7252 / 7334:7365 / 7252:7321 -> -2.8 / 1.35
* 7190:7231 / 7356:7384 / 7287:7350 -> -2.8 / 1.45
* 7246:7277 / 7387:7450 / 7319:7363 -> -1.9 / 1.5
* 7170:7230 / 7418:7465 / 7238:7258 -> -0.9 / 1.17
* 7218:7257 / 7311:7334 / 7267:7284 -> -0.2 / 1.33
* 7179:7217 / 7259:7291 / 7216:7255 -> 0.8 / 1.18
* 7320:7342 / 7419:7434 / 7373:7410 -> -0.8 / 1.65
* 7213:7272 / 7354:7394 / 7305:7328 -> -1.0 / 1.45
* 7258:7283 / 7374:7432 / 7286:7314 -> -1.1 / 1.41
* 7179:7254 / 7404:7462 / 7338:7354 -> -1.3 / 1.47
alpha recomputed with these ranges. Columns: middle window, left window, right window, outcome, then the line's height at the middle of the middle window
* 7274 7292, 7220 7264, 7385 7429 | -0.9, 1.32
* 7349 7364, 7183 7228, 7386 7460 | -0.8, 1.51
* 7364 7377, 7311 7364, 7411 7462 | -0.3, 1.61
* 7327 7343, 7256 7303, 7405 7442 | -0.6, 1.5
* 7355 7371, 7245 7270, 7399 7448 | -0.6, 1.55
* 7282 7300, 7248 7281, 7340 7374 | -0.5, 1.39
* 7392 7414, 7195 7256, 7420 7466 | -0.9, 1.61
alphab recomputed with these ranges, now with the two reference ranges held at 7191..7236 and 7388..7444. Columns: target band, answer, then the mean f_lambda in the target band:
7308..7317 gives -0.112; 1.52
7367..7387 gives -0.067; 1.67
